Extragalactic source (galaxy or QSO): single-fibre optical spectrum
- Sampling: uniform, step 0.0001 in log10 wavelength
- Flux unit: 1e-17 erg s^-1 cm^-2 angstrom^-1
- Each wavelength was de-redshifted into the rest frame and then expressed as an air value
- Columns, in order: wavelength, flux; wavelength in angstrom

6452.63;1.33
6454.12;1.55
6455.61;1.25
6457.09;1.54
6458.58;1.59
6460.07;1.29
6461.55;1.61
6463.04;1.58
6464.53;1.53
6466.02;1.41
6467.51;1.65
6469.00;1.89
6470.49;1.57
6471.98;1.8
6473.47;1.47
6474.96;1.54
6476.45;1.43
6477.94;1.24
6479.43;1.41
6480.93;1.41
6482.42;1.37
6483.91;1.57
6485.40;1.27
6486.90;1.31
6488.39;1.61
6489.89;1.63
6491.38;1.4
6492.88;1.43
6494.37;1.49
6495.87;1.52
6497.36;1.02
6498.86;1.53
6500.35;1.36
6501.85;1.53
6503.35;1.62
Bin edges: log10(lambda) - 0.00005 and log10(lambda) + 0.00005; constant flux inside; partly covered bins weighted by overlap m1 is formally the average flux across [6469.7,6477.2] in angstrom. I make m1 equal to 1.56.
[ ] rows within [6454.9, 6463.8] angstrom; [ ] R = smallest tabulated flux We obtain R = 1.25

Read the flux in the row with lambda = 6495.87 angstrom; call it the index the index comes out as 1.52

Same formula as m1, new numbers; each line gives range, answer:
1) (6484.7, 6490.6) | 1.45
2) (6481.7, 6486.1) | 1.41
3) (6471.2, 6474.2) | 1.64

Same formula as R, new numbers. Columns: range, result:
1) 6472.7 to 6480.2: 1.24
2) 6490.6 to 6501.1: 1.02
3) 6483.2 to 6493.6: 1.27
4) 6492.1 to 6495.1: 1.43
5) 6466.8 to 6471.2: 1.57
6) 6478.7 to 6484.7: 1.37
